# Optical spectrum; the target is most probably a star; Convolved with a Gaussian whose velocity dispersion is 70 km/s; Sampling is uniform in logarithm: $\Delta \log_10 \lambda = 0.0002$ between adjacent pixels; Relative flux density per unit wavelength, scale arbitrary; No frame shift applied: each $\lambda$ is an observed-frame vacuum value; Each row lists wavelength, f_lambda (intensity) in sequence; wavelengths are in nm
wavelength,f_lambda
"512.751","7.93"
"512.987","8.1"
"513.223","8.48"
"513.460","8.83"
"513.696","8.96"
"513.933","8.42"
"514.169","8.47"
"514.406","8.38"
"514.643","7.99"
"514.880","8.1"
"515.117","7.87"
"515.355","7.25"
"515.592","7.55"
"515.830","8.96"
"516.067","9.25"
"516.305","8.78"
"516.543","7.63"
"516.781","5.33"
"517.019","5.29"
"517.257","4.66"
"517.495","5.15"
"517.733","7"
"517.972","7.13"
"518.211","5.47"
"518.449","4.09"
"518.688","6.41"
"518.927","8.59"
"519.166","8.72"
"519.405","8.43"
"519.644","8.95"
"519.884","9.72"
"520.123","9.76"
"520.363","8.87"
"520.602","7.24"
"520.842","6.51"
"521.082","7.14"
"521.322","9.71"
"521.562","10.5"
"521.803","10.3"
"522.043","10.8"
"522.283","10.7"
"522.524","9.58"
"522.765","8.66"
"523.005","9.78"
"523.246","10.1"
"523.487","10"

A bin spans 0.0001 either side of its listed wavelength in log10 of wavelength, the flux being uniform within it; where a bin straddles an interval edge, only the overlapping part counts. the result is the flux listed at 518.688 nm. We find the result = 6.41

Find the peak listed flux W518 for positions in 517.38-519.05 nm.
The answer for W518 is 8.59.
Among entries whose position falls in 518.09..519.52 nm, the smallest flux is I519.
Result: 4.09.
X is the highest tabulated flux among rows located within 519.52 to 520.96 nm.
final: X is 9.76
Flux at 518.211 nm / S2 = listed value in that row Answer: 5.47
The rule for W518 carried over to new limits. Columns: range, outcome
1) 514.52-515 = 8.1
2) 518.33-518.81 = 6.41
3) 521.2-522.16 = 10.8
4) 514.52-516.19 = 9.25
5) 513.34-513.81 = 8.96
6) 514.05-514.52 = 8.47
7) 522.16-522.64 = 10.7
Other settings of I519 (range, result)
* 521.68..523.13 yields 8.66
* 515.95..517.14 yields 5.29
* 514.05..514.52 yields 8.38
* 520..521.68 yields 6.51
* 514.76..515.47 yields 7.25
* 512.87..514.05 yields 8.1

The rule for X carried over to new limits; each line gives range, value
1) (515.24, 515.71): 7.55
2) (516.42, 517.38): 7.63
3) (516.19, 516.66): 8.78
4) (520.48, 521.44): 9.71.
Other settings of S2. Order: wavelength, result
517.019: 5.29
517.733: 7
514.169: 8.47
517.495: 5.15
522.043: 10.8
